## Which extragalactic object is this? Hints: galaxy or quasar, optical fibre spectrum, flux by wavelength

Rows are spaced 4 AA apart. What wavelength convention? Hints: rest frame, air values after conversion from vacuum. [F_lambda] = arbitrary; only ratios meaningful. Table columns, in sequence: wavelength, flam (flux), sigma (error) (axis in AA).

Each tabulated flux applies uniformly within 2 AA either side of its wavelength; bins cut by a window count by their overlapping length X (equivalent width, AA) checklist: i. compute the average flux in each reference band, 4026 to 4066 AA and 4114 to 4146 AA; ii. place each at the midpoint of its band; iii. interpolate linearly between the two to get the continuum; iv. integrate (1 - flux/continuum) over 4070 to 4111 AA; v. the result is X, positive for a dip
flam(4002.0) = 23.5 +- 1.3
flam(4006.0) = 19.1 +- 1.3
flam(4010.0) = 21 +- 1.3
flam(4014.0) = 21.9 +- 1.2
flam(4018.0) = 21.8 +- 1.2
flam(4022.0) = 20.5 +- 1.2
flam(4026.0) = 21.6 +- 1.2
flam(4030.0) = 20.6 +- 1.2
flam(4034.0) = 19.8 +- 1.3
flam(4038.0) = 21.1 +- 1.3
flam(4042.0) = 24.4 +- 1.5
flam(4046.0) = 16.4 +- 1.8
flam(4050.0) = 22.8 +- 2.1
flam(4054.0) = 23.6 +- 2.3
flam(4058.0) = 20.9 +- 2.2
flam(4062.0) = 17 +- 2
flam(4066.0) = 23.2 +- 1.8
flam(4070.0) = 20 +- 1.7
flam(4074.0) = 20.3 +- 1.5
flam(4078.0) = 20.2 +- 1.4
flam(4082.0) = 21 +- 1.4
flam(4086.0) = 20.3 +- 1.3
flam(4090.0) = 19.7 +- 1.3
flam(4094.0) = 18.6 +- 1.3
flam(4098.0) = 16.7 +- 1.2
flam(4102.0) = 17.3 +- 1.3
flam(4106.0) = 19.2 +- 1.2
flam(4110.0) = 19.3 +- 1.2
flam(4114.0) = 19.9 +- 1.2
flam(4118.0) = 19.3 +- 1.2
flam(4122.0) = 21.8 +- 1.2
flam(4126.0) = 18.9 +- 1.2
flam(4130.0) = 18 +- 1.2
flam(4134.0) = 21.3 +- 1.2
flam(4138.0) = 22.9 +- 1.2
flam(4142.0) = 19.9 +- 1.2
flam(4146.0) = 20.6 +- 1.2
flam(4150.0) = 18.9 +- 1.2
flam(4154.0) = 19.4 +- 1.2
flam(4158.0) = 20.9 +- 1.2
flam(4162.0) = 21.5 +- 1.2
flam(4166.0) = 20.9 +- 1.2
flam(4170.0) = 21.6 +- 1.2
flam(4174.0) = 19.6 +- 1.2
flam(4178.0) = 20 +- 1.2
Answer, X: 2.6 AA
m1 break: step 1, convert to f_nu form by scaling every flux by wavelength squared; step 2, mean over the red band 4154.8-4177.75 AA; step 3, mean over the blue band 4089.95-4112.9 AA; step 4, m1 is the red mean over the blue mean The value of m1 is 1.2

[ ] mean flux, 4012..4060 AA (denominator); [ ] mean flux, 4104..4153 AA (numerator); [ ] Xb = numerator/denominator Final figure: 0.94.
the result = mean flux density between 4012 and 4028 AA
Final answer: 21.4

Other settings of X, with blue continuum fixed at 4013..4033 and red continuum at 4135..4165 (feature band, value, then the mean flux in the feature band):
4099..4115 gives 1.60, 18.7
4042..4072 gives 0.30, 20.8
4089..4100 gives 1.40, 18.2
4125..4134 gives 0.73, 19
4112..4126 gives 0.42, 20.1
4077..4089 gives 0.26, 20.5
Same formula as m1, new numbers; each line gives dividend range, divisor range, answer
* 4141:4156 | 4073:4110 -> 1.05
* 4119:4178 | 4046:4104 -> 1.06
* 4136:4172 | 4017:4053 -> 1.04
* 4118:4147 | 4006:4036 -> 1.03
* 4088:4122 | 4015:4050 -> 0.94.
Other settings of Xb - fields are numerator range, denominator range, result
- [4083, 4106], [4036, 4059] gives 0.87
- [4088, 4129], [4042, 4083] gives 0.92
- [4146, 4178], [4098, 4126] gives 1.06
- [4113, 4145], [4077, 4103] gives 1.06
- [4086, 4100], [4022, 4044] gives 0.87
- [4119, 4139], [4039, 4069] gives 0.96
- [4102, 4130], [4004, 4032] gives 0.93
